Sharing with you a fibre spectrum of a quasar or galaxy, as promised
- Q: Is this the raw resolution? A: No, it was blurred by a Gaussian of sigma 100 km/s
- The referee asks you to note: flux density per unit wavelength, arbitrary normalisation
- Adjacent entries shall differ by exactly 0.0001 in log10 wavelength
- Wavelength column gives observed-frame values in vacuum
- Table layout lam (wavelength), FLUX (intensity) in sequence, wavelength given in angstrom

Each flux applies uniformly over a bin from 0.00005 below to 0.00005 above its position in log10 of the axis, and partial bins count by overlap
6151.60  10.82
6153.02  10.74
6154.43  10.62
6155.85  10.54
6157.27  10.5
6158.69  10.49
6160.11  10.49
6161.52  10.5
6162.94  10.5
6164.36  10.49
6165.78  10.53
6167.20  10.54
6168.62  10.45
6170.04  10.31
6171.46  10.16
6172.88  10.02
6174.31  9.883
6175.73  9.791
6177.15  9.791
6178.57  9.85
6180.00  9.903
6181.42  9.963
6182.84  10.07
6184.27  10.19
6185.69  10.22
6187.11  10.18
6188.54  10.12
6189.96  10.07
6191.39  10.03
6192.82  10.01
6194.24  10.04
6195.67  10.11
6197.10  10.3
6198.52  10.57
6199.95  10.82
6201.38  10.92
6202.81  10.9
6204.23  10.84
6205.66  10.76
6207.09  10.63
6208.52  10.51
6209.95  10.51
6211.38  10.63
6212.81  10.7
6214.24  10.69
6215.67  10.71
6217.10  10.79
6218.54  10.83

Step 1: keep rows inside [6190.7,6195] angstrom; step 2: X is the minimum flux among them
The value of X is 10.01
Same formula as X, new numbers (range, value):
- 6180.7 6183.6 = 9.963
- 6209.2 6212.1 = 10.51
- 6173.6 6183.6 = 9.791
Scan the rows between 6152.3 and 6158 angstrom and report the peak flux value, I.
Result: 10.74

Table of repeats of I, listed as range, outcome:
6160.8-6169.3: 10.54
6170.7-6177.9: 10.16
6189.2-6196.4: 10.11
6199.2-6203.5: 10.92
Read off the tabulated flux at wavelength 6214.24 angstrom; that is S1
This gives 10.69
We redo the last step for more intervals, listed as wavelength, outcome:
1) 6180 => 9.903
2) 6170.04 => 10.31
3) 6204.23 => 10.84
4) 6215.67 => 10.71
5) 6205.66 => 10.76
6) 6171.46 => 10.16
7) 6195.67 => 10.11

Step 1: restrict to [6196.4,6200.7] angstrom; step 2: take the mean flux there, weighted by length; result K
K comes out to 10.6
